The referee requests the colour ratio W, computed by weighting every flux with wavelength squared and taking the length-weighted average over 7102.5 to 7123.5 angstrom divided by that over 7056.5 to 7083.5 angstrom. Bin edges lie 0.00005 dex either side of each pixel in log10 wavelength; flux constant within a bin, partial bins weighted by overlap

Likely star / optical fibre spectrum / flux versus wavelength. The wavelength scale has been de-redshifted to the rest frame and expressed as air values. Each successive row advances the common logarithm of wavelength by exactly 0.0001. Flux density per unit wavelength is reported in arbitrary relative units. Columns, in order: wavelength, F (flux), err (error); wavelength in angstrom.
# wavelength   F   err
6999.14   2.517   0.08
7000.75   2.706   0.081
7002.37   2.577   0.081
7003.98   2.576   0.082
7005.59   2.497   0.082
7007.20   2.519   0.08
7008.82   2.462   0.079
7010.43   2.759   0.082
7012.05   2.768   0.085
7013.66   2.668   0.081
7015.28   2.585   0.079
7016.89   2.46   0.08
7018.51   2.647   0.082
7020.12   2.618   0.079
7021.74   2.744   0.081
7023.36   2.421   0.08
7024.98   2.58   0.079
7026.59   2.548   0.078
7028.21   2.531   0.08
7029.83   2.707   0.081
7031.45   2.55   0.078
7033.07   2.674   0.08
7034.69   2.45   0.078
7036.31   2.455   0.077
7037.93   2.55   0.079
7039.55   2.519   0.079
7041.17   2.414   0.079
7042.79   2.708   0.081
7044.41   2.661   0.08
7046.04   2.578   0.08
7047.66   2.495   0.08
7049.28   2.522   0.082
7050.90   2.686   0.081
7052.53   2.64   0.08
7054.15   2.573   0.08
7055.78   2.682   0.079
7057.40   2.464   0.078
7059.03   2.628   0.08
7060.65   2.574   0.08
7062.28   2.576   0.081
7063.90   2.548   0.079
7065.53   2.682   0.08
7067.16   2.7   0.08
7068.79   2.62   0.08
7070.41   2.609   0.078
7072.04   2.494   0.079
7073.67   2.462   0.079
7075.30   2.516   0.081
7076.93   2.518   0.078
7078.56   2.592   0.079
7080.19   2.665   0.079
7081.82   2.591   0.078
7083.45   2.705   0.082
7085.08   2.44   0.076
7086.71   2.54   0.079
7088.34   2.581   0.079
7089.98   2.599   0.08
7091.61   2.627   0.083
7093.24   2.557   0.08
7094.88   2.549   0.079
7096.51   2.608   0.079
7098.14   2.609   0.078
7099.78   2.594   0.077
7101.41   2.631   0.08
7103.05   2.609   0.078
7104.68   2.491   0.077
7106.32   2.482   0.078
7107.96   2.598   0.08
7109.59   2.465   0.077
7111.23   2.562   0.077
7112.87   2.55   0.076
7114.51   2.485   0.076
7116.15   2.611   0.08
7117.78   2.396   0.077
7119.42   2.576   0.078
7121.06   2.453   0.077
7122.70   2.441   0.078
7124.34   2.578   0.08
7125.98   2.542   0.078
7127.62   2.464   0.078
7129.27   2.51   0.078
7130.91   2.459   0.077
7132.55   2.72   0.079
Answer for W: 1.0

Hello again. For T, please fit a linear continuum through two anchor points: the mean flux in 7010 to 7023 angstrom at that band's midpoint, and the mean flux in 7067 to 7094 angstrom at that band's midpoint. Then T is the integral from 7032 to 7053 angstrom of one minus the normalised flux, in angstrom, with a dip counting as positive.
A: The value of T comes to 0.4 angstrom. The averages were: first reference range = 2.64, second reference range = 2.57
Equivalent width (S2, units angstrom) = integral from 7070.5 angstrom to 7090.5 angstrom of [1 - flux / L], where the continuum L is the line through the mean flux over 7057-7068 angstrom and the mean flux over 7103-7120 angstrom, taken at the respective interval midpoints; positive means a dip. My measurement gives 0.10 angstrom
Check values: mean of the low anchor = 2.6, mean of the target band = 2.56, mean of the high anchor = 2.53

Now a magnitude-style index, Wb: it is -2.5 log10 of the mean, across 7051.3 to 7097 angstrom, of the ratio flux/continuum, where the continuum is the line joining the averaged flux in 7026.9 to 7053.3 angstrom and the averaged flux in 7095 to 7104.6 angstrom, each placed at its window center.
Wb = 0.00 mag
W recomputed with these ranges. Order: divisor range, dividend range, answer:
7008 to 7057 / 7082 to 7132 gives 1.00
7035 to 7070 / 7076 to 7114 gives 1.01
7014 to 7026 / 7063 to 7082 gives 1.02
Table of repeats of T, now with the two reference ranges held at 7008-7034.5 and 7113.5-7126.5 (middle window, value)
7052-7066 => -0.1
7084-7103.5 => -0.3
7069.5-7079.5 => 0.1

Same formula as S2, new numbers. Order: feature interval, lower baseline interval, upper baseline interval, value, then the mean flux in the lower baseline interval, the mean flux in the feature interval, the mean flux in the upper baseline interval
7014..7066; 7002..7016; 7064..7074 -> 0.44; 2.6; 2.58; 2.6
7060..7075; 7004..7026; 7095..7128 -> -0.11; 2.59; 2.58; 2.54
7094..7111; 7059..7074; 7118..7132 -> -0.18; 2.59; 2.56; 2.5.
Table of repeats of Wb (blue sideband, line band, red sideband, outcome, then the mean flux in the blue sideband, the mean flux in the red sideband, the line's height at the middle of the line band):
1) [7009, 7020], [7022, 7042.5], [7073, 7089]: 0.03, 2.64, 2.56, 2.62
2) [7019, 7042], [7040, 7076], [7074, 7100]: -0.01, 2.56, 2.58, 2.57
